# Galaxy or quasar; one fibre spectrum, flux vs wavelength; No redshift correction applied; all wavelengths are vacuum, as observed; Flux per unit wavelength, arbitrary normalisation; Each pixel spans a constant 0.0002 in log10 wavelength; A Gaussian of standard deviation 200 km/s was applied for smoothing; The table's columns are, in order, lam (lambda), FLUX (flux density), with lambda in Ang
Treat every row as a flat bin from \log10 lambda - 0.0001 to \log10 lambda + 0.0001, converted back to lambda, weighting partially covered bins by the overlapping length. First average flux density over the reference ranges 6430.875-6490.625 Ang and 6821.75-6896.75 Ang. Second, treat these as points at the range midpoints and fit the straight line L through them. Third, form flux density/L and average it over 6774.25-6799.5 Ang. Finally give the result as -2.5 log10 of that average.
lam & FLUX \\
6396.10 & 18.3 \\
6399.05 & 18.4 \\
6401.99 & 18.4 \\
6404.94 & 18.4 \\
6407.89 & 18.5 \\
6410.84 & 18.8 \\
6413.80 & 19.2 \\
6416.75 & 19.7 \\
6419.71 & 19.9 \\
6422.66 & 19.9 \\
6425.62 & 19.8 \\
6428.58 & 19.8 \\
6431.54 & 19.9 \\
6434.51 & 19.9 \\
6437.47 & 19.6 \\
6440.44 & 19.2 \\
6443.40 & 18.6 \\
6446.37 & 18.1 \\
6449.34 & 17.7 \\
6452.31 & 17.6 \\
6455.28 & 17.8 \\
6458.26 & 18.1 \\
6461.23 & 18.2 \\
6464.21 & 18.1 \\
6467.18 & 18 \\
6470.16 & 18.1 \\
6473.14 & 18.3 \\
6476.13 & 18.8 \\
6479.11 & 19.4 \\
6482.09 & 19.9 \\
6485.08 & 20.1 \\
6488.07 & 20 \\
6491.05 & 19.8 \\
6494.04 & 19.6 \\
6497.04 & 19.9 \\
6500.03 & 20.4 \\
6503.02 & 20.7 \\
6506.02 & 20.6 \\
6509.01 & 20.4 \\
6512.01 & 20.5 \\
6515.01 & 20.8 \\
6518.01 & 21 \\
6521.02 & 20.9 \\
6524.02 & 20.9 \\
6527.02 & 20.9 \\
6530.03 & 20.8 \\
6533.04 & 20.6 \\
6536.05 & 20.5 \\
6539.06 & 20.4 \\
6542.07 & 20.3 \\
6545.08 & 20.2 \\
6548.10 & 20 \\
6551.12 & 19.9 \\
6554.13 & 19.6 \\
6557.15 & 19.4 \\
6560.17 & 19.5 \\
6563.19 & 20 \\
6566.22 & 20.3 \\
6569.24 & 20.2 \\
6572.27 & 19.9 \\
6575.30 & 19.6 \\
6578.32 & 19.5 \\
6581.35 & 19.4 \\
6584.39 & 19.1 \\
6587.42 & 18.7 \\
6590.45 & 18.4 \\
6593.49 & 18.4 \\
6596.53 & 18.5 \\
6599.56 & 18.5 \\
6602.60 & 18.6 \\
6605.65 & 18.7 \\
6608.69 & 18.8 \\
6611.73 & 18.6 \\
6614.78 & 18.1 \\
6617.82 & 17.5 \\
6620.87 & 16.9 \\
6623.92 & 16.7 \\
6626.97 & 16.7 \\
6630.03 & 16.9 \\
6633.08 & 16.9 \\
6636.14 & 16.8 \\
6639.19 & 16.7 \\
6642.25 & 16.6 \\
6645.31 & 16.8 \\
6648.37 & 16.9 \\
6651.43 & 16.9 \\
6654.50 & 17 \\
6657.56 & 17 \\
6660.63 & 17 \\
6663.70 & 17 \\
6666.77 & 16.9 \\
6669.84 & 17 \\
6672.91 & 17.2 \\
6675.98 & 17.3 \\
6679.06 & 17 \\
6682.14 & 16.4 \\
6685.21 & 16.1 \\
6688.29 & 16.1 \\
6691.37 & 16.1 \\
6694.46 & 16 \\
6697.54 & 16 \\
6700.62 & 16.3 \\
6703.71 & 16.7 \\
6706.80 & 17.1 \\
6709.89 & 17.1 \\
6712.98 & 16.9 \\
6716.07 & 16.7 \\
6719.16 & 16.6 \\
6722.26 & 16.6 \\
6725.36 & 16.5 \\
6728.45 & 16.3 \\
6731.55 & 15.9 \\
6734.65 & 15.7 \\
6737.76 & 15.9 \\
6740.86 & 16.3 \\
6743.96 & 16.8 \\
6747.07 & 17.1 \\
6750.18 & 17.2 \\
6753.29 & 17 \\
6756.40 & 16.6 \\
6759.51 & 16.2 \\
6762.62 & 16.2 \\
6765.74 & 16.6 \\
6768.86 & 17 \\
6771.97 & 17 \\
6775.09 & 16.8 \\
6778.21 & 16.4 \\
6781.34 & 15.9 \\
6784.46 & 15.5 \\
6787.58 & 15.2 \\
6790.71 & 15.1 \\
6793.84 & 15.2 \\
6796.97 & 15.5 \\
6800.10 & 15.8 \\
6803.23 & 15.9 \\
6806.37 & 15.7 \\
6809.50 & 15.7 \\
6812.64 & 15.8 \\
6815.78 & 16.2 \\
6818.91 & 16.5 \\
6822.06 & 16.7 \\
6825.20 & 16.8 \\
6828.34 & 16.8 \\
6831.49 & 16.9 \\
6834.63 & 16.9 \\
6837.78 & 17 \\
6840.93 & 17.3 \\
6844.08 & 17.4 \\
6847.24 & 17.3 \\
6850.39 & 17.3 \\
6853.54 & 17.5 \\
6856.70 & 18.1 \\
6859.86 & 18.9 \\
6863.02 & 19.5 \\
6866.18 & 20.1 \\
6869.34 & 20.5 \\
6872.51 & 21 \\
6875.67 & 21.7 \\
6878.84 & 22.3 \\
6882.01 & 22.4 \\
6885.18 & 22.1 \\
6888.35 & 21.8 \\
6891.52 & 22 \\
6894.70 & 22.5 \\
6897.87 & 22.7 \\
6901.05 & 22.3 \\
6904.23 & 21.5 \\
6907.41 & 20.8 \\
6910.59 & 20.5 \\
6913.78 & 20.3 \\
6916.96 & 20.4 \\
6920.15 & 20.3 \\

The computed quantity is 0.220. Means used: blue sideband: 18.8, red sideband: 19.3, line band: 15.7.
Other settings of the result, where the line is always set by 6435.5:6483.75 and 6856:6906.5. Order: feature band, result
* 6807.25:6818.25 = 0.29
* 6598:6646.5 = 0.12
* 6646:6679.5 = 0.17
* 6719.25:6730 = 0.22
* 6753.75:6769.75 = 0.23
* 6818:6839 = 0.24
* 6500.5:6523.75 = -0.10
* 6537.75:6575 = -0.05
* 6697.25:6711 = 0.20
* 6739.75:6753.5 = 0.20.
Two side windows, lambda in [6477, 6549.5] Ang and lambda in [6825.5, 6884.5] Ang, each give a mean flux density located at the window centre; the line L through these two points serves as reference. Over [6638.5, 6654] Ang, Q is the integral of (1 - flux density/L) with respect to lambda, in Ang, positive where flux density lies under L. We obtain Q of 2.3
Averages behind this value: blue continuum 20.3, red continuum 18.8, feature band 16.8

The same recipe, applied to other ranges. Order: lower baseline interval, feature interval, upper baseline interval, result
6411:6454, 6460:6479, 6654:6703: 0.5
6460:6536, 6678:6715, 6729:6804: 1.5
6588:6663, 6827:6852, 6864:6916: 4.4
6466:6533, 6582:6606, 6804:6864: 0.7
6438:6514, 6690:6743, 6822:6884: 6.9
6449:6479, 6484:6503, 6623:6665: -2.2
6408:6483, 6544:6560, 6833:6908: -0.5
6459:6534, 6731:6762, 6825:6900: 5.0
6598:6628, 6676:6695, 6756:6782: 1.0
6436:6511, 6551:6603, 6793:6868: -2.3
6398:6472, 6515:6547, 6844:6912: -2.5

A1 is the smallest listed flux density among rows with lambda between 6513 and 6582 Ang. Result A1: 19.4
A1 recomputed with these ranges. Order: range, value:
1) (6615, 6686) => 16.1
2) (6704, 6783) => 15.7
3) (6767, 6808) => 15.1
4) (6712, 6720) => 16.6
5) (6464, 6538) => 18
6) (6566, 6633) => 16.7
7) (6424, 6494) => 17.6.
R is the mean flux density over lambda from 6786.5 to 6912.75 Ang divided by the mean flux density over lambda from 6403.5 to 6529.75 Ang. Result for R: 0.95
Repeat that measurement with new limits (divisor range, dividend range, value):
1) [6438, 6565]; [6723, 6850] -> 0.83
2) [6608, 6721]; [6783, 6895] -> 1.07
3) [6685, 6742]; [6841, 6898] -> 1.23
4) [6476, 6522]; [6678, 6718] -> 0.82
